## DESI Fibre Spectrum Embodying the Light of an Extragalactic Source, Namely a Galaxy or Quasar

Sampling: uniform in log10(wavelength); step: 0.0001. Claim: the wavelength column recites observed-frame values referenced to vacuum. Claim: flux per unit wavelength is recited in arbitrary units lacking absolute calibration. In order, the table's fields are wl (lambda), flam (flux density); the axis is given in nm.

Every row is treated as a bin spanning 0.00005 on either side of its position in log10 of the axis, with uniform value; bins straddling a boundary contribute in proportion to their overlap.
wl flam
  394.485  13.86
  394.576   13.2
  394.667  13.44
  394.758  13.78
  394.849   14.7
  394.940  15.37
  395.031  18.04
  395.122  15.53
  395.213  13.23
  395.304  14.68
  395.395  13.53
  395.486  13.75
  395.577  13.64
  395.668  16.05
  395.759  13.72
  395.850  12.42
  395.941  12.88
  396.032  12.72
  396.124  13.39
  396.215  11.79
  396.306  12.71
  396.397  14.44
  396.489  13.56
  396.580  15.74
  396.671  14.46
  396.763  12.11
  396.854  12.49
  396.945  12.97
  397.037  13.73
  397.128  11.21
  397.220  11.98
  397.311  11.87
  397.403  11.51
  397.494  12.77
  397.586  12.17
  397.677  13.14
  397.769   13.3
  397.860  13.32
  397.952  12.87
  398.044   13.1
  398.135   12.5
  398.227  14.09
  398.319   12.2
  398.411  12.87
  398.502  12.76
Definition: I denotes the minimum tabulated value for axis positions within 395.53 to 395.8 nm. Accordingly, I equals 13.64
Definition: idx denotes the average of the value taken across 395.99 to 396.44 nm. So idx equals 13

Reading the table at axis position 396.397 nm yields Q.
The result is 14.44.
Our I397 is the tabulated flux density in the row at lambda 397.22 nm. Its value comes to 11.98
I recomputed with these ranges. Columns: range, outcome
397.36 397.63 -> 11.51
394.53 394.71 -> 13.2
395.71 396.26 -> 11.79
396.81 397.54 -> 11.21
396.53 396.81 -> 12.11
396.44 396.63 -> 13.56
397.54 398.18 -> 12.17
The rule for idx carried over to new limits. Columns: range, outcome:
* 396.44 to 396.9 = 13.7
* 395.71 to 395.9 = 13.1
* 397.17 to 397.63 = 12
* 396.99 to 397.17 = 12.5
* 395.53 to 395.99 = 13.8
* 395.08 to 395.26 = 14.4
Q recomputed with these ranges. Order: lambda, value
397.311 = 11.87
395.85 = 12.42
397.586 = 12.17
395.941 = 12.88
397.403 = 11.51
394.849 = 14.7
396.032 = 12.72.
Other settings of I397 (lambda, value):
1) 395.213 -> 13.23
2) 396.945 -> 12.97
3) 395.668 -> 16.05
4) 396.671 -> 14.46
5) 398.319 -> 12.2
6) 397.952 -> 12.87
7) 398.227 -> 14.09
